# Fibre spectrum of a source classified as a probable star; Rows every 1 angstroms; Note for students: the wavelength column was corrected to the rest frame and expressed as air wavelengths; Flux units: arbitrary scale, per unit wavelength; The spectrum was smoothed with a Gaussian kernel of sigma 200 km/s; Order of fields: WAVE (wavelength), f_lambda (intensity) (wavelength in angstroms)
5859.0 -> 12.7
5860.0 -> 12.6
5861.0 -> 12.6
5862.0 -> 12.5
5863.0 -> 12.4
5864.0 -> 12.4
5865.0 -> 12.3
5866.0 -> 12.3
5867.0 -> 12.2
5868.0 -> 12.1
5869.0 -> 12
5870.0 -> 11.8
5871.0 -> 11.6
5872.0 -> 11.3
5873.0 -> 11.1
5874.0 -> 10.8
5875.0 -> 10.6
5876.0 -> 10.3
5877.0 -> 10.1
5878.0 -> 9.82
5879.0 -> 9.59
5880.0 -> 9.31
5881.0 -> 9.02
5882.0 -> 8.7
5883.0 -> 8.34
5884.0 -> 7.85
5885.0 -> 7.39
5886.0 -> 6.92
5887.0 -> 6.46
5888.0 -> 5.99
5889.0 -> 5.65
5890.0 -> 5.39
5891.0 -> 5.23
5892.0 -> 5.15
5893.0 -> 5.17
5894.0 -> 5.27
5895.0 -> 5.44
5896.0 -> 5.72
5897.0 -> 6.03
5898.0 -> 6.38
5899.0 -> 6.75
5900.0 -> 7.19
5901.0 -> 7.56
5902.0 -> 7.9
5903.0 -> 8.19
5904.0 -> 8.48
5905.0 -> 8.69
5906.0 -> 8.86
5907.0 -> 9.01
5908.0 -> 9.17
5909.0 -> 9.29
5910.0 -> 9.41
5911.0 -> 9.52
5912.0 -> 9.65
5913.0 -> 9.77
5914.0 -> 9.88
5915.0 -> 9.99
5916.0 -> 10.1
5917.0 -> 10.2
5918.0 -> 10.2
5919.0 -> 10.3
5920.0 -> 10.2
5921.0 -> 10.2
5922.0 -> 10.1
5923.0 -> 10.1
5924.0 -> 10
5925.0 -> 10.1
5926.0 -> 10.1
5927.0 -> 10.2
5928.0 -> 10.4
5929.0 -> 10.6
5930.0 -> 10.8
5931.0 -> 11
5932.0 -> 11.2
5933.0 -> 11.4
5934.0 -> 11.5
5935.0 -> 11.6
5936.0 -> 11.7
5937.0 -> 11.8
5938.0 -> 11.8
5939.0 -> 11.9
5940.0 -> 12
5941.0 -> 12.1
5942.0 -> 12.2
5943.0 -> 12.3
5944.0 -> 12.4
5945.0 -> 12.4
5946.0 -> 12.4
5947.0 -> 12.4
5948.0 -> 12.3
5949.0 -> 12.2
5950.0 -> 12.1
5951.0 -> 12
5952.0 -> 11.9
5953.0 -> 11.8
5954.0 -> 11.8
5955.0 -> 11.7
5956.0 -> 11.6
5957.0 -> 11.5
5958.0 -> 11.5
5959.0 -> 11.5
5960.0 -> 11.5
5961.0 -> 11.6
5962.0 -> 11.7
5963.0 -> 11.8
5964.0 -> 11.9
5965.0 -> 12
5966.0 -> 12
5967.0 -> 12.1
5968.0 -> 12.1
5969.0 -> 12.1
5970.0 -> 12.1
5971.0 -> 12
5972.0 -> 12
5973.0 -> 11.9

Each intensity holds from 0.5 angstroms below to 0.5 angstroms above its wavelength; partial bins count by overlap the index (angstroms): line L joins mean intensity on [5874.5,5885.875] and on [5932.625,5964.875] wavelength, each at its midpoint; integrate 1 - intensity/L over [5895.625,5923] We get 3.8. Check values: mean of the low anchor 9.11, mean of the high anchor 11.9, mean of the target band 8.88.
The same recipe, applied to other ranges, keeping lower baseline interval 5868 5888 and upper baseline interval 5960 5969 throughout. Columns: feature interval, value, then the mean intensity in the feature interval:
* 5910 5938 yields 0.9 angstroms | 10.5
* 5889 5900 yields 4.7 angstroms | 5.72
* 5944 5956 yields -0.6 angstroms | 12.1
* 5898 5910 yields 2.4 angstroms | 8.25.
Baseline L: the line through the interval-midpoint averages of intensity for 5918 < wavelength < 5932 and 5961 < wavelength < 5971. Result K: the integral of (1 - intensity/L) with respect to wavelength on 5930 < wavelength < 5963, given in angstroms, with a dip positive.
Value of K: -1.9 angstroms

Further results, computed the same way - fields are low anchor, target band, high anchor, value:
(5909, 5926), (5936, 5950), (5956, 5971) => -1.5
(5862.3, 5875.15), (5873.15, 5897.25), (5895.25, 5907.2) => 5.4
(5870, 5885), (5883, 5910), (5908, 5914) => 7.3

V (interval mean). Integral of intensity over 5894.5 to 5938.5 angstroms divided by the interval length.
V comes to 9.51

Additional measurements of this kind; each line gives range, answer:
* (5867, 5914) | 8.45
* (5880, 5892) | 7.01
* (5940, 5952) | 12.2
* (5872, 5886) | 9.43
